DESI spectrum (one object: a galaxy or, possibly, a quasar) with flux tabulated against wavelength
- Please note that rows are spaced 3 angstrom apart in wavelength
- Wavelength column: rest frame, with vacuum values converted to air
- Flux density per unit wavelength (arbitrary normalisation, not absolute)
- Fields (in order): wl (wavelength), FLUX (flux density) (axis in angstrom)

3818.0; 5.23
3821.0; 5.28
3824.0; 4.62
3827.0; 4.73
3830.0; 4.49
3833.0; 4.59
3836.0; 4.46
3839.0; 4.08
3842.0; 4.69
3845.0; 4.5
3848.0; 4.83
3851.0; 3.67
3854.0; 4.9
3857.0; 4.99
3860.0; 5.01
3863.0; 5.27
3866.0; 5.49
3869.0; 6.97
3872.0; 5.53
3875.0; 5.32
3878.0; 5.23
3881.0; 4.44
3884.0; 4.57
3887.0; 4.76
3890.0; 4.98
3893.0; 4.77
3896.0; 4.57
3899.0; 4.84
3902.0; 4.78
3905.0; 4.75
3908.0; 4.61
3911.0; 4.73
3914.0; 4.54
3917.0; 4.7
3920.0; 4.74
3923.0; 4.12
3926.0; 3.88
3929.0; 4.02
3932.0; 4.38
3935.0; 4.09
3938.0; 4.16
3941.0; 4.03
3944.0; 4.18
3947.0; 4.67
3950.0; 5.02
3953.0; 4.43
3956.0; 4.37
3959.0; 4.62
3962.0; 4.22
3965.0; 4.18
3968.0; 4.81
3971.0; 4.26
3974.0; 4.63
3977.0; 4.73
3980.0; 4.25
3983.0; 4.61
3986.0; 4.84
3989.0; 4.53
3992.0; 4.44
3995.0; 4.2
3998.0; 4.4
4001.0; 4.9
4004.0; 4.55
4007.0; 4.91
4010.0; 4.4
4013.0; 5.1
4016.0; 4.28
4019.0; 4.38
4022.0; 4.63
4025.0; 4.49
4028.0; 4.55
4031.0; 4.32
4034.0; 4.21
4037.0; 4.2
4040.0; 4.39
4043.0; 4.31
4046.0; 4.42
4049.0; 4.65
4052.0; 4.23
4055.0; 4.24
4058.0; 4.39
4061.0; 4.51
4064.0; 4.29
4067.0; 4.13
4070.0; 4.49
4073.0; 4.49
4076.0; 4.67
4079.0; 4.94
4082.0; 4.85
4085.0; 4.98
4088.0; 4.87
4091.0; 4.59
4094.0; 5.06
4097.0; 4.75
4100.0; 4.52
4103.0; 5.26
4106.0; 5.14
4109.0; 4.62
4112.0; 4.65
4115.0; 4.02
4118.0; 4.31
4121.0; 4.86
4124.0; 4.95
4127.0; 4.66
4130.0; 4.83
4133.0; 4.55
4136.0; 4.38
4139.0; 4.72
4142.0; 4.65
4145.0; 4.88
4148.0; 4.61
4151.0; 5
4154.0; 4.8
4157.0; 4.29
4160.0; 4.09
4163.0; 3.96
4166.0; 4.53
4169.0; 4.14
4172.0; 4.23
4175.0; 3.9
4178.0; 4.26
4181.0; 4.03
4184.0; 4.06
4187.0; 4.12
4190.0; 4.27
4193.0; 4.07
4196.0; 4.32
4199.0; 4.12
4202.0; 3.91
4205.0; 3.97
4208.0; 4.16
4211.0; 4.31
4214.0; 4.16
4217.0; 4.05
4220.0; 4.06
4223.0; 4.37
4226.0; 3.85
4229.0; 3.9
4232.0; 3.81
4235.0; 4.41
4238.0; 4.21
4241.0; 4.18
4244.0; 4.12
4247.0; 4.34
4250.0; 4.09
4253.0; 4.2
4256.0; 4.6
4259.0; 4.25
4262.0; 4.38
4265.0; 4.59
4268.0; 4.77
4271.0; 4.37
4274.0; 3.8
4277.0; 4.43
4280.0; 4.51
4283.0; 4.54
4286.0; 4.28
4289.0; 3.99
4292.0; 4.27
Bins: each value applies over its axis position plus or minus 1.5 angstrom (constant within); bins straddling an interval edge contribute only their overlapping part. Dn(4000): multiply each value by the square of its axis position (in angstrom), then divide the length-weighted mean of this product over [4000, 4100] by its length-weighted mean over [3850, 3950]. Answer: 1.04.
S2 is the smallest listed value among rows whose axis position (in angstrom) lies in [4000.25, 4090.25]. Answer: 4.13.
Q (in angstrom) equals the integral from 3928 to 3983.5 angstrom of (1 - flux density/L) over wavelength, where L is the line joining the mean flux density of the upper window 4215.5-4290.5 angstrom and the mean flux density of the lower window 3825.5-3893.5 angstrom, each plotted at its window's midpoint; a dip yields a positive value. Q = 3.8 angstrom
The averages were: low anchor 4.88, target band 4.4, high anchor 4.24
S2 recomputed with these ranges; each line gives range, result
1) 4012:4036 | 4.21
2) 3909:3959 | 3.88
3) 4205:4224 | 3.97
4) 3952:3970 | 4.18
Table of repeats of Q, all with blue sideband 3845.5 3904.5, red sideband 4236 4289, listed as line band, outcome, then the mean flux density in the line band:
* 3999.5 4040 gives 1.8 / 4.53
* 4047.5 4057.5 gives 0.7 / 4.38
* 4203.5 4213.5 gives 0.6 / 4.15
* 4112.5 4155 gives -1.1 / 4.66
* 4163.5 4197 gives 2.2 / 4.17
